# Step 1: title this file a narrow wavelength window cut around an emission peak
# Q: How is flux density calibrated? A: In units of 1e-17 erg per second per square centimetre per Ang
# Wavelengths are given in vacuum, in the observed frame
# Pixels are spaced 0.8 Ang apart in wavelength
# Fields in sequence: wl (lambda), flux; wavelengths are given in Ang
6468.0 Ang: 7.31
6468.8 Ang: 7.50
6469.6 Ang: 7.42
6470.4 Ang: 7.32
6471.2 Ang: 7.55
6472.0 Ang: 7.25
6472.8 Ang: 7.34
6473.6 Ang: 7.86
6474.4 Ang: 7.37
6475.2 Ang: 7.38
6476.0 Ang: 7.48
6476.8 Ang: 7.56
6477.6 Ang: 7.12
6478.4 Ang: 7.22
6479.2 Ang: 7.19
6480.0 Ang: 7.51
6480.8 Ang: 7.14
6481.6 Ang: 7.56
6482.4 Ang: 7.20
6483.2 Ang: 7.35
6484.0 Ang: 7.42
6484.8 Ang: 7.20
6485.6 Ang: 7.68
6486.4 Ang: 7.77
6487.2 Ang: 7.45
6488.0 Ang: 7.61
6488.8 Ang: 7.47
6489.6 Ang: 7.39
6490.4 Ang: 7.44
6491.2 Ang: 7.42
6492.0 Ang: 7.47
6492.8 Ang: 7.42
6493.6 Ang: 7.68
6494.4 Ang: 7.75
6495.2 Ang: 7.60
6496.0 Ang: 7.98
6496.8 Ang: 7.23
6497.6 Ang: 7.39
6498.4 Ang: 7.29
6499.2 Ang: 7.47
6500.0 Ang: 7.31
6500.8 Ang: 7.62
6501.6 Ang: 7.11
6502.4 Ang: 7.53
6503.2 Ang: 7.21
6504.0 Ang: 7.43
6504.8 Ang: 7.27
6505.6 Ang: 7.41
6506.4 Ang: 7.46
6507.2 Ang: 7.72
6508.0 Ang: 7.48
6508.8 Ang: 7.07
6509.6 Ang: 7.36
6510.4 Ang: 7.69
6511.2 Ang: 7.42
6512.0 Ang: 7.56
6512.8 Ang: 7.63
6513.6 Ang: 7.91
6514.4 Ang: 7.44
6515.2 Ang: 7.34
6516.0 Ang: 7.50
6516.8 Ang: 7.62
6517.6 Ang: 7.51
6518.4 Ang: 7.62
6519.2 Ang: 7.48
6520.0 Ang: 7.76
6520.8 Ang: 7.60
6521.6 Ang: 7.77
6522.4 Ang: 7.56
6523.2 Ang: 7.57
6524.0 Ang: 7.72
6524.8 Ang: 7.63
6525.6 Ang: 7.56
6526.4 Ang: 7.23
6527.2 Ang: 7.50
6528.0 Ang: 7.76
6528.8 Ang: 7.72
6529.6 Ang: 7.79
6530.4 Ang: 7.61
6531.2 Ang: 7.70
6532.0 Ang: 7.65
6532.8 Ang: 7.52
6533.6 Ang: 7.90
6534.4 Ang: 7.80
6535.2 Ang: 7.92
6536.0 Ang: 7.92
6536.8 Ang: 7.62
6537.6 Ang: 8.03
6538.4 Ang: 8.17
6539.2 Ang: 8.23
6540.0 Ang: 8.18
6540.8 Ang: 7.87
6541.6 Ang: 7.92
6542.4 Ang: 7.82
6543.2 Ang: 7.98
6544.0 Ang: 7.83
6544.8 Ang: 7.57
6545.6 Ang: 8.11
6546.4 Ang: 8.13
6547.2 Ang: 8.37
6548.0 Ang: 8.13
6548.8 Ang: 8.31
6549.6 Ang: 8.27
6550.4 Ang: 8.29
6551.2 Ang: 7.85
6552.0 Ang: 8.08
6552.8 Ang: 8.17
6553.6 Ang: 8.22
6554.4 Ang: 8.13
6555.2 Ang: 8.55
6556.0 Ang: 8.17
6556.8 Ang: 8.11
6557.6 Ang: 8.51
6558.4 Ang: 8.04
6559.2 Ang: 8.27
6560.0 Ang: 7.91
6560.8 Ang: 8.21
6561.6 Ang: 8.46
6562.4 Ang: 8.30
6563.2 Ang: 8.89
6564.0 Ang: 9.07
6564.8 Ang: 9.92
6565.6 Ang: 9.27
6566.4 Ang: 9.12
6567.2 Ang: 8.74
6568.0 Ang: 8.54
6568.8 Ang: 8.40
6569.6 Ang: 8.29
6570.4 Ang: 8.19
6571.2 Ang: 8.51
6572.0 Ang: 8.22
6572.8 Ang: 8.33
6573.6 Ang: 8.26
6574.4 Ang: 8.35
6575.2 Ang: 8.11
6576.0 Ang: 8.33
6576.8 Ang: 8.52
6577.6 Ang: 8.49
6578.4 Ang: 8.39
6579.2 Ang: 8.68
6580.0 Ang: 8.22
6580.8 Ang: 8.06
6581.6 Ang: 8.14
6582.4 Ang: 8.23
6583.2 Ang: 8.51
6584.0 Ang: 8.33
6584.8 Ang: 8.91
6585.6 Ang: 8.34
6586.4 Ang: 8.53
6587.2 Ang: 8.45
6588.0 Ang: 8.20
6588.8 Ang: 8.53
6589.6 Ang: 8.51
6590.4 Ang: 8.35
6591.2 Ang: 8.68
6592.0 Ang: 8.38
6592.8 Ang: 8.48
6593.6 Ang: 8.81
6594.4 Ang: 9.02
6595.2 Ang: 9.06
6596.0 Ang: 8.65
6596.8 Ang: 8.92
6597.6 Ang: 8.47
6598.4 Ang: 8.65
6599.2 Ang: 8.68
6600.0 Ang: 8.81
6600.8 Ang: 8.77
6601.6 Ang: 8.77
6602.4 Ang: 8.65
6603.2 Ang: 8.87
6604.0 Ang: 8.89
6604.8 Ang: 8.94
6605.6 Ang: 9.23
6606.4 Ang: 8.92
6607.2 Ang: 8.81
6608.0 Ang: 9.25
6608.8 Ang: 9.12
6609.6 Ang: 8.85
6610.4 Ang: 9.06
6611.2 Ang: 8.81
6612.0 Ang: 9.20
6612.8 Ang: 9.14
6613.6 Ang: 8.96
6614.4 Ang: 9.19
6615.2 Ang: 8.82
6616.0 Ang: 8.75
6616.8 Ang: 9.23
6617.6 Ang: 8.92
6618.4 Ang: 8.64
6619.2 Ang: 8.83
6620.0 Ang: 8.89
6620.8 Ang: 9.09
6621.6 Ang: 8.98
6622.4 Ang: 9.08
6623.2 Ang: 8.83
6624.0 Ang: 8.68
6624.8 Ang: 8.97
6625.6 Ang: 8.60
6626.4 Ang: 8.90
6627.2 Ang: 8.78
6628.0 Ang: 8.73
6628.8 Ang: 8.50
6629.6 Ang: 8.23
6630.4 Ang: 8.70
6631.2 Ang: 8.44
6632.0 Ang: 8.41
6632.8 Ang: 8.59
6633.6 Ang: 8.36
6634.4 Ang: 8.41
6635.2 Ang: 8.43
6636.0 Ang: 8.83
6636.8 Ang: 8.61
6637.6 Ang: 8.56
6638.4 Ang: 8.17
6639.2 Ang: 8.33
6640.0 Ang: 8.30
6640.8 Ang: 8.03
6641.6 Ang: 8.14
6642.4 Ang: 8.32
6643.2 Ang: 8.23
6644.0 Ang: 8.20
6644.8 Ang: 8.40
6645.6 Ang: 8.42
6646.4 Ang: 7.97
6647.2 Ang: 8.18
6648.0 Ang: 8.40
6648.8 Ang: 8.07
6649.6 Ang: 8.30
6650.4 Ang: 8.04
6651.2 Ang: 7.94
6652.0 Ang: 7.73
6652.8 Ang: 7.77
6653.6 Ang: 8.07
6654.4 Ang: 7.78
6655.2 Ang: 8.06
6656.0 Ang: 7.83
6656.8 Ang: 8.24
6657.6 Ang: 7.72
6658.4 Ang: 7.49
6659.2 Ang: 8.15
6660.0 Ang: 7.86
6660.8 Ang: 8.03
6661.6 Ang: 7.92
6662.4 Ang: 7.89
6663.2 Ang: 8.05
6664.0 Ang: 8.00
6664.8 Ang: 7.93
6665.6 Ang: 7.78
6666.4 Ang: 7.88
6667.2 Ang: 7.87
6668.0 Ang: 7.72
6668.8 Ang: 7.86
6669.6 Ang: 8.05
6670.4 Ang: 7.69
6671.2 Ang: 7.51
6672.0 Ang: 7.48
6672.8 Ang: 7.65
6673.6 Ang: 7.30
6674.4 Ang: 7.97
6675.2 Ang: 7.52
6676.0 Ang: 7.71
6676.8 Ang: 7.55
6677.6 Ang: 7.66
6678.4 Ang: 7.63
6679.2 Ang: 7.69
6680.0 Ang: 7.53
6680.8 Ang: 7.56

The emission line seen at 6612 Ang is C III] 1909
